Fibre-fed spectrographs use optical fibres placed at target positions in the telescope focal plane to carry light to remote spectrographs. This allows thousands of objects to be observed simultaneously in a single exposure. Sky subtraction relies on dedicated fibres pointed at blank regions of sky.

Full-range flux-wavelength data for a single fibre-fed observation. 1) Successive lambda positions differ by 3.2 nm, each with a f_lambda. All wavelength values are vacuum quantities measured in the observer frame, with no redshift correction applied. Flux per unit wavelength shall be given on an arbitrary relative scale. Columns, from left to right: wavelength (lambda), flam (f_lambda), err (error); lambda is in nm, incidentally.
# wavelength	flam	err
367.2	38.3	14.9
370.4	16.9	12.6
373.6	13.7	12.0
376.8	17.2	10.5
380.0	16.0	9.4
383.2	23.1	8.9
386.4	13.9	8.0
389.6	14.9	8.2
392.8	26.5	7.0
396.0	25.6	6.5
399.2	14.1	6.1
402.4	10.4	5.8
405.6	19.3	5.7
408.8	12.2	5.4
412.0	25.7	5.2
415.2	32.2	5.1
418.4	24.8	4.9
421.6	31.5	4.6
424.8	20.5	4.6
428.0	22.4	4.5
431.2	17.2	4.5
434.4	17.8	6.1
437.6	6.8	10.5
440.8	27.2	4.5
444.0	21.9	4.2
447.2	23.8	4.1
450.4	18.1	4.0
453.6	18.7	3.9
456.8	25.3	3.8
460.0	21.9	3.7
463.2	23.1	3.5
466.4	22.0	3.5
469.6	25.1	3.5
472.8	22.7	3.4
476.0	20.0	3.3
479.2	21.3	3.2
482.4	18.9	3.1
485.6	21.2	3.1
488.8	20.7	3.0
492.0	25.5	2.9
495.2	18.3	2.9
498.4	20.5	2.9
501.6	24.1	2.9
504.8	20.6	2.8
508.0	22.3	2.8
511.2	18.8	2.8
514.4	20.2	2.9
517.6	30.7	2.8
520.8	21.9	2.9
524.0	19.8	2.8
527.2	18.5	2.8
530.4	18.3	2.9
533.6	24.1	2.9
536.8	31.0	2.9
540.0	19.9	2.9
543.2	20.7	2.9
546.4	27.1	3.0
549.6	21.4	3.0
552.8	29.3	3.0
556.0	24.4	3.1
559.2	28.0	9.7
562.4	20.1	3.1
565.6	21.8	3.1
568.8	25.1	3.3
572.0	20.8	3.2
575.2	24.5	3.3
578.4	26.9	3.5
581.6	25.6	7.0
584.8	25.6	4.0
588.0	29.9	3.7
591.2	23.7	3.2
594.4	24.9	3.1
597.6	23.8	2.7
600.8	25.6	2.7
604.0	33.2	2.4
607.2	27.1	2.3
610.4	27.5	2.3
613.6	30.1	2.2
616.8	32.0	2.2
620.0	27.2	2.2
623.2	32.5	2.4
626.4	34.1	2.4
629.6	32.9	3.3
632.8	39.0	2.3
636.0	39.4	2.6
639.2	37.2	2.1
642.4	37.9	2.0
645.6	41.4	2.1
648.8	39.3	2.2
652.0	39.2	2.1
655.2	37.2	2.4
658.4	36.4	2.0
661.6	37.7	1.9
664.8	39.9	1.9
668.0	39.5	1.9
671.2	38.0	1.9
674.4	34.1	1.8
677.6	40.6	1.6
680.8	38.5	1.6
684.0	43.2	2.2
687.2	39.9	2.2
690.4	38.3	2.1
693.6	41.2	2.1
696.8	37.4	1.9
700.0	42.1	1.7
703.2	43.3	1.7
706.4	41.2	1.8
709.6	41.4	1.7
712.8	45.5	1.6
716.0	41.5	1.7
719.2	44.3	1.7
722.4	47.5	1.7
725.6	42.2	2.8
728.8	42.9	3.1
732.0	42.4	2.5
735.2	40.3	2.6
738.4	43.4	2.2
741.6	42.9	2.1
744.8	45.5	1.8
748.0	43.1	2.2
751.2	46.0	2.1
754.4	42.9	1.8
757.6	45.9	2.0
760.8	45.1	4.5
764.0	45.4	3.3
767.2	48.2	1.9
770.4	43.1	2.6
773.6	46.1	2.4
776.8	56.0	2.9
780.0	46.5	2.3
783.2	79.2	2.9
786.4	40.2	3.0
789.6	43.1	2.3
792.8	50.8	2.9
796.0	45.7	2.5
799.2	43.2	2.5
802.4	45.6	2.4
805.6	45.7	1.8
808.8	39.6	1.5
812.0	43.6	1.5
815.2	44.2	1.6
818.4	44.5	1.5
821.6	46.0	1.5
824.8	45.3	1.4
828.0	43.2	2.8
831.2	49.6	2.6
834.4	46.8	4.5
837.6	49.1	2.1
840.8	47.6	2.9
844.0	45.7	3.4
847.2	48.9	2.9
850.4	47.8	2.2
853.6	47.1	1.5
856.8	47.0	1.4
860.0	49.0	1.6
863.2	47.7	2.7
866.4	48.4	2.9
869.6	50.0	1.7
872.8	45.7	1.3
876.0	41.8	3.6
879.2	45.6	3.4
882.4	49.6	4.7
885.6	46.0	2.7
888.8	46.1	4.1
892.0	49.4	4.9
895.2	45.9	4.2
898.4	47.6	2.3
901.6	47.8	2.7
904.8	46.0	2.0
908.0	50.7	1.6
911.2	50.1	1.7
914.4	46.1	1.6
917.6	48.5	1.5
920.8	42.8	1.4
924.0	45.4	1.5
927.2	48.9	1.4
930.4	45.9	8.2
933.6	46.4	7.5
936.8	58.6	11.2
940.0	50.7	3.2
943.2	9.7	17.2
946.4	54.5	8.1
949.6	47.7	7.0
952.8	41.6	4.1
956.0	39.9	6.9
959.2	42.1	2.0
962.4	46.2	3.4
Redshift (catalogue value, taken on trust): 0.564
